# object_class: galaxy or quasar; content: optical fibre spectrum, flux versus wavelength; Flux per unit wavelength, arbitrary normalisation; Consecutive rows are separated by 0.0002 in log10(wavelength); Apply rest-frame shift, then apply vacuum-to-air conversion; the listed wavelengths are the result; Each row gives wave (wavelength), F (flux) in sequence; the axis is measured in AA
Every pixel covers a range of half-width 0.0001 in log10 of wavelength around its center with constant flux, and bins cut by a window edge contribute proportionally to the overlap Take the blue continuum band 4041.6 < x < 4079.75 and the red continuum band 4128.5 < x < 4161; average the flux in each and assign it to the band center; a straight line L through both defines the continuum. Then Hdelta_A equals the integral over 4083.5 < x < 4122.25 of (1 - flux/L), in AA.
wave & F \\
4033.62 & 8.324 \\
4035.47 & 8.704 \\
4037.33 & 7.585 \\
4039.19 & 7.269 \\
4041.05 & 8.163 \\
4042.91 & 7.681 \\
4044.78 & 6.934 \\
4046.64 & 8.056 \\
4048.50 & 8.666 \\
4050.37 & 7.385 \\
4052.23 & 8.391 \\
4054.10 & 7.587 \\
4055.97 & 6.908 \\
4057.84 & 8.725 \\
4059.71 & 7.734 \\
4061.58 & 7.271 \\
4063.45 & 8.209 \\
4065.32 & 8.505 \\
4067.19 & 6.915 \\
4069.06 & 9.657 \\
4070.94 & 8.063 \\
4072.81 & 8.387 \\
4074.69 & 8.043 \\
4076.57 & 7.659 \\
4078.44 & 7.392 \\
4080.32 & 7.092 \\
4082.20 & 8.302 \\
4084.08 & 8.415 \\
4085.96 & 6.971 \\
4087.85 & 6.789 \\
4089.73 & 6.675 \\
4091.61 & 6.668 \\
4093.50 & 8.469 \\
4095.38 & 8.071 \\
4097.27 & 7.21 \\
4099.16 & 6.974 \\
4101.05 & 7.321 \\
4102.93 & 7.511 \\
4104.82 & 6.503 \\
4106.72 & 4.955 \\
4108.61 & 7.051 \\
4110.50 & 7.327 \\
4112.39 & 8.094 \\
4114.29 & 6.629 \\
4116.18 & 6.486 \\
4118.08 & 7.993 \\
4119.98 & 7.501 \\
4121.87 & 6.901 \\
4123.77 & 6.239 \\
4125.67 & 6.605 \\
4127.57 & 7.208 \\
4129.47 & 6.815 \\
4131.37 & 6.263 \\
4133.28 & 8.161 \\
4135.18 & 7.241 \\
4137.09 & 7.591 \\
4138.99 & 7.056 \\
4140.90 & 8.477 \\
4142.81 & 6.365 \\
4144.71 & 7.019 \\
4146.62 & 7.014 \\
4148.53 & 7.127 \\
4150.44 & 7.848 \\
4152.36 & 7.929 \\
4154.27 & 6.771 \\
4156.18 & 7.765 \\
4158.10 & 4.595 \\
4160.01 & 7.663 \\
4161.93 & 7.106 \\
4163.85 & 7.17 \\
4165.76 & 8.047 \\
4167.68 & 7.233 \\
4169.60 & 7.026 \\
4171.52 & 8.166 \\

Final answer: 1.9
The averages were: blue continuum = 7.9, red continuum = 7.16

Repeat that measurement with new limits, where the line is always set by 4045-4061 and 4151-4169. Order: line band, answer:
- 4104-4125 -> 1.63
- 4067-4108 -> 0.99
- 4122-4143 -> 0.64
